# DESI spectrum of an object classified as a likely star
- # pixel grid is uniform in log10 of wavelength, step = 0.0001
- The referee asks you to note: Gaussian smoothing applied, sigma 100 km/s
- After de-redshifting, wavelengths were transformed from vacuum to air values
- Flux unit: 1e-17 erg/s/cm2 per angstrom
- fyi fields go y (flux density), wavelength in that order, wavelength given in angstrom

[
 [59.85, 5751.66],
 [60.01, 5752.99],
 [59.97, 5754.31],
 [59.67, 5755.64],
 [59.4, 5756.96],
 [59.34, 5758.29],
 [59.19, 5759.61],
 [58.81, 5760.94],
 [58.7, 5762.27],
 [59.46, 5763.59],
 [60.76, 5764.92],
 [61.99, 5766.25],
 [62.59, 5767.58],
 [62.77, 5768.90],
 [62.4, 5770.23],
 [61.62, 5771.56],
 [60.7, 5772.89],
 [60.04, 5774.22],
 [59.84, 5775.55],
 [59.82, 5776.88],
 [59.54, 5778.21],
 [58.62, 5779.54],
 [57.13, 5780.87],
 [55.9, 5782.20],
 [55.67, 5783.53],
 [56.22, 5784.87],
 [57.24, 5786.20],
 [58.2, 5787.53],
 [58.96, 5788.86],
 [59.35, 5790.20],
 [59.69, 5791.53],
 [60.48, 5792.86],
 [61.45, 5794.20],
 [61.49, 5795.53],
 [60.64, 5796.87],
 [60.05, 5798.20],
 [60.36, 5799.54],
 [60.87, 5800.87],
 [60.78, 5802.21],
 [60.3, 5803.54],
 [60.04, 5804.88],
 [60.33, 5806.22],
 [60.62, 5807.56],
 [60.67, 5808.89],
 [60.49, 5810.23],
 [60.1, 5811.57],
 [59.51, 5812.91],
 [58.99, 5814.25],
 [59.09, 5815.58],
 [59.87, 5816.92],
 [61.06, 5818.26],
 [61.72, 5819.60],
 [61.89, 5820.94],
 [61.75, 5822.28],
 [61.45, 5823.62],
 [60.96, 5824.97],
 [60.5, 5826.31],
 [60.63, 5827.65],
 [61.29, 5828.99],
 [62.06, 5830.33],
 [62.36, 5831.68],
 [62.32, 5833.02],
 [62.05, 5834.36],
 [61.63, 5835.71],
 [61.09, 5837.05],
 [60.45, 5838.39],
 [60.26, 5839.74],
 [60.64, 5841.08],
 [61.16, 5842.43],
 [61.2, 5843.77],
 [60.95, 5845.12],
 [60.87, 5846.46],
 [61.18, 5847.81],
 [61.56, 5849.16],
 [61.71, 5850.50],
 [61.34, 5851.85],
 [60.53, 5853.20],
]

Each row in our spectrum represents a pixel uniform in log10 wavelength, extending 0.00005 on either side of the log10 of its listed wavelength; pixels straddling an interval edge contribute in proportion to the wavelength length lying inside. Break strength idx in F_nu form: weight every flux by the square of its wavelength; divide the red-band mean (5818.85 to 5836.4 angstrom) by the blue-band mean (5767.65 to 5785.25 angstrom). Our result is 1.1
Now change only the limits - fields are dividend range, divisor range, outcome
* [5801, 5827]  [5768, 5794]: 1.03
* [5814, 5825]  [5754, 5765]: 1.05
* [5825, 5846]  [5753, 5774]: 1.04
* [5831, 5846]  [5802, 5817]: 1.03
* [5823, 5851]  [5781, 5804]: 1.05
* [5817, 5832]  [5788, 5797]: 1.03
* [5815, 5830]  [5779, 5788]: 1.08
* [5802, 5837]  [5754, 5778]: 1.03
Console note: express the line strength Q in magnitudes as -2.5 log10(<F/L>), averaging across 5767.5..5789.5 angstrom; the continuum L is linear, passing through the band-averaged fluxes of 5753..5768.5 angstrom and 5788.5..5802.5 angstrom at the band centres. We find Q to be 0.019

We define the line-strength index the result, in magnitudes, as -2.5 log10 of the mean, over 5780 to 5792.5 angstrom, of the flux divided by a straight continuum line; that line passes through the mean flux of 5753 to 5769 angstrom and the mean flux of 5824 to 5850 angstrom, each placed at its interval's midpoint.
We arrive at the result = 0.052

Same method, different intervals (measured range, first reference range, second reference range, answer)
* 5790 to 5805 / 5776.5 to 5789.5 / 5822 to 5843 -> -0.03 mag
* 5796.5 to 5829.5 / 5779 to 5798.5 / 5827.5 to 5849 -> -0.01 mag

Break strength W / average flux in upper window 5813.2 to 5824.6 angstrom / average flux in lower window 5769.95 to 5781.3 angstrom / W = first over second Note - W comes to 1.01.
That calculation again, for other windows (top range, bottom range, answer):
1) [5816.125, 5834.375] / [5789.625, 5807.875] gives 1.02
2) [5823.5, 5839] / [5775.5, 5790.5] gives 1.06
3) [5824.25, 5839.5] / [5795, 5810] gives 1.01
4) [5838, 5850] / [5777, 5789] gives 1.06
